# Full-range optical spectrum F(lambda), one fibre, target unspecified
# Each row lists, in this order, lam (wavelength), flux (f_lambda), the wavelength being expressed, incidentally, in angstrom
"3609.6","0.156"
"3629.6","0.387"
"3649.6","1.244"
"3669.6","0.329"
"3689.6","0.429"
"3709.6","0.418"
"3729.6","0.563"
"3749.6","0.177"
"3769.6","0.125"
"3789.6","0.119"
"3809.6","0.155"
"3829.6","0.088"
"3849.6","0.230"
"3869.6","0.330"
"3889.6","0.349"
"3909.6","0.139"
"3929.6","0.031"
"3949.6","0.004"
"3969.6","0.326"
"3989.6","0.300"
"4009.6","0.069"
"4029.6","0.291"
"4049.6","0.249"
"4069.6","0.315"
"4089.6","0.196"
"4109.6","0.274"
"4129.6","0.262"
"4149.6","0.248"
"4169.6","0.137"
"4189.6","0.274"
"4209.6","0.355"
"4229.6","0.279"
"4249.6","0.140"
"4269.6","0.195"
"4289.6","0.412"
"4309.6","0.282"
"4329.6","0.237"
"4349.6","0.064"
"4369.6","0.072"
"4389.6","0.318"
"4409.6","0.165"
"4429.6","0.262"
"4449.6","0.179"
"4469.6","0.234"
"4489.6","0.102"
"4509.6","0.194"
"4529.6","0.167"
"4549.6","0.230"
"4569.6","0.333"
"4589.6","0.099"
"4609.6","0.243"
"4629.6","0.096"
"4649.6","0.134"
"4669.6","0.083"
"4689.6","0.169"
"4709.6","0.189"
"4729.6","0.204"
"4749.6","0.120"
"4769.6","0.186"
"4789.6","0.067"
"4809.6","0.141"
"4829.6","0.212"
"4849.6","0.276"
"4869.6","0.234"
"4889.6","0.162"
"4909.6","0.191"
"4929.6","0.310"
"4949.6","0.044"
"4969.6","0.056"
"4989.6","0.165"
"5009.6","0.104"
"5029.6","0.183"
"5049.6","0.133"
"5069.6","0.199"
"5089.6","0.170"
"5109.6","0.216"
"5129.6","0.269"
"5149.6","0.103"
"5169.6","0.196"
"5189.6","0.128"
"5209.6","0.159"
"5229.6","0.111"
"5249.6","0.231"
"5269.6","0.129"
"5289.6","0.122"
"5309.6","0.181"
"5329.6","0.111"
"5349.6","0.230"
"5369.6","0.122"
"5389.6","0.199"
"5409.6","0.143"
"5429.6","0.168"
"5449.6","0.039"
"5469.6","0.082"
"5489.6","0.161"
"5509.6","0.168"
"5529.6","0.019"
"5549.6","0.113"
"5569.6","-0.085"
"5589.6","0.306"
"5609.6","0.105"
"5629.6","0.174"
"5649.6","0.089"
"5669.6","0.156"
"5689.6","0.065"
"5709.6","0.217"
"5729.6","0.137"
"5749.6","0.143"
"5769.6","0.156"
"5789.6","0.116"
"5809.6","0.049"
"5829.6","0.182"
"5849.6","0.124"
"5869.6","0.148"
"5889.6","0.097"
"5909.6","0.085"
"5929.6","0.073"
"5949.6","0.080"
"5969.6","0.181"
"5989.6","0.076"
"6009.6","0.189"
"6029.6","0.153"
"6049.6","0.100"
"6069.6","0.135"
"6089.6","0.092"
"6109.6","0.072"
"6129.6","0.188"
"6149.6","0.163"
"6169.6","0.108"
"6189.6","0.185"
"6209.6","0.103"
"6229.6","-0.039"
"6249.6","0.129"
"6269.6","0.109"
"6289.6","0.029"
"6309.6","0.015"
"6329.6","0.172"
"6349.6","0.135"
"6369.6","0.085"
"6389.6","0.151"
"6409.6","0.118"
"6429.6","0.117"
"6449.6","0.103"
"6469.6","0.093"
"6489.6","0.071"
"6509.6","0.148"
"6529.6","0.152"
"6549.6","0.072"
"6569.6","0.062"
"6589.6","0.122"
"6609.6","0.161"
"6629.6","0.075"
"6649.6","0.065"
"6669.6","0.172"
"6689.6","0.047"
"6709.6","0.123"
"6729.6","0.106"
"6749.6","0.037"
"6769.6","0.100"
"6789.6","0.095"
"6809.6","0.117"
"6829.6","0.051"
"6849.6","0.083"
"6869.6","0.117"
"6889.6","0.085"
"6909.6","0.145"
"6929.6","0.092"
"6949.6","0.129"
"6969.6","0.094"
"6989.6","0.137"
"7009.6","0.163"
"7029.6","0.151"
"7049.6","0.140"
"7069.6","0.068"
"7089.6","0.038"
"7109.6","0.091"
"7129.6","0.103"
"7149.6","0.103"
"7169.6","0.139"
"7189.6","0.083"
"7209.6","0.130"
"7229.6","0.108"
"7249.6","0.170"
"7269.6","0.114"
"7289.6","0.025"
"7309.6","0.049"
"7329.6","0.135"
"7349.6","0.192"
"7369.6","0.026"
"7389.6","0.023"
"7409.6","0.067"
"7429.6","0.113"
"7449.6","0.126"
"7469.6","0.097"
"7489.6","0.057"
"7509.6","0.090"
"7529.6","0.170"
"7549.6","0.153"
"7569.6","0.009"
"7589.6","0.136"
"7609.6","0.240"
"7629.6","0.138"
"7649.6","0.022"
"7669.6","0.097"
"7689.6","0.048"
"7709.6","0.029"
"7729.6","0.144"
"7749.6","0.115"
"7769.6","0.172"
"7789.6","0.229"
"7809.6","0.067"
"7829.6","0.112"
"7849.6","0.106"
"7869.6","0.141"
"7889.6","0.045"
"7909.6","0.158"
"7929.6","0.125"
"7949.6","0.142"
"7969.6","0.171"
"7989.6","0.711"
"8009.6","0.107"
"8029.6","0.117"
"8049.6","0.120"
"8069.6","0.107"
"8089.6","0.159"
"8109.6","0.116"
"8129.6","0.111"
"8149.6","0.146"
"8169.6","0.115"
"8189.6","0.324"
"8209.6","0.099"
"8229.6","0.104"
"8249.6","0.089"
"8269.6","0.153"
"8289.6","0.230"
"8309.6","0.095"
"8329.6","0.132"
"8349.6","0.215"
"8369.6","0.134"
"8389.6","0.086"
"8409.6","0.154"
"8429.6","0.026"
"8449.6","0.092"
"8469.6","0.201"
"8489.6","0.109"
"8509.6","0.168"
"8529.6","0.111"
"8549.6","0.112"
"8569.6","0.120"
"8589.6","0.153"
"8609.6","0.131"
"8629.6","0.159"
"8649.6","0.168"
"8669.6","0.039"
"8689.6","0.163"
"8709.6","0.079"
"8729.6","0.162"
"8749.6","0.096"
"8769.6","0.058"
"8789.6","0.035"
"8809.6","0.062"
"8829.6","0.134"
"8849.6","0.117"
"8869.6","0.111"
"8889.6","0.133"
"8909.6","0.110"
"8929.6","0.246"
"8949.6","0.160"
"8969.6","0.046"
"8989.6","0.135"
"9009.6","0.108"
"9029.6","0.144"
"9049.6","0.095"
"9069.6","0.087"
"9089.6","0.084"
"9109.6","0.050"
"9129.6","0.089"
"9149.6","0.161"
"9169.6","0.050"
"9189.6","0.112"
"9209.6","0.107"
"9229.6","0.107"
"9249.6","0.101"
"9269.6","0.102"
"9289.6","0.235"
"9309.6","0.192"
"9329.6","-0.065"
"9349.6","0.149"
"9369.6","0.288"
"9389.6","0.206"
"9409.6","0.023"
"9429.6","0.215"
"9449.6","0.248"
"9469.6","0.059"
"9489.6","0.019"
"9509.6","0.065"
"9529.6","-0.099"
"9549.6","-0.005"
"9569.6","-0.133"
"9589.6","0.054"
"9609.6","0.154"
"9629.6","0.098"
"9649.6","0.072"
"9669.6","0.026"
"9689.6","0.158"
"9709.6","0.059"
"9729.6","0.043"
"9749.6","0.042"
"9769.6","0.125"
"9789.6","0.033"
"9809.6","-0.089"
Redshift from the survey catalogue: 1.14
